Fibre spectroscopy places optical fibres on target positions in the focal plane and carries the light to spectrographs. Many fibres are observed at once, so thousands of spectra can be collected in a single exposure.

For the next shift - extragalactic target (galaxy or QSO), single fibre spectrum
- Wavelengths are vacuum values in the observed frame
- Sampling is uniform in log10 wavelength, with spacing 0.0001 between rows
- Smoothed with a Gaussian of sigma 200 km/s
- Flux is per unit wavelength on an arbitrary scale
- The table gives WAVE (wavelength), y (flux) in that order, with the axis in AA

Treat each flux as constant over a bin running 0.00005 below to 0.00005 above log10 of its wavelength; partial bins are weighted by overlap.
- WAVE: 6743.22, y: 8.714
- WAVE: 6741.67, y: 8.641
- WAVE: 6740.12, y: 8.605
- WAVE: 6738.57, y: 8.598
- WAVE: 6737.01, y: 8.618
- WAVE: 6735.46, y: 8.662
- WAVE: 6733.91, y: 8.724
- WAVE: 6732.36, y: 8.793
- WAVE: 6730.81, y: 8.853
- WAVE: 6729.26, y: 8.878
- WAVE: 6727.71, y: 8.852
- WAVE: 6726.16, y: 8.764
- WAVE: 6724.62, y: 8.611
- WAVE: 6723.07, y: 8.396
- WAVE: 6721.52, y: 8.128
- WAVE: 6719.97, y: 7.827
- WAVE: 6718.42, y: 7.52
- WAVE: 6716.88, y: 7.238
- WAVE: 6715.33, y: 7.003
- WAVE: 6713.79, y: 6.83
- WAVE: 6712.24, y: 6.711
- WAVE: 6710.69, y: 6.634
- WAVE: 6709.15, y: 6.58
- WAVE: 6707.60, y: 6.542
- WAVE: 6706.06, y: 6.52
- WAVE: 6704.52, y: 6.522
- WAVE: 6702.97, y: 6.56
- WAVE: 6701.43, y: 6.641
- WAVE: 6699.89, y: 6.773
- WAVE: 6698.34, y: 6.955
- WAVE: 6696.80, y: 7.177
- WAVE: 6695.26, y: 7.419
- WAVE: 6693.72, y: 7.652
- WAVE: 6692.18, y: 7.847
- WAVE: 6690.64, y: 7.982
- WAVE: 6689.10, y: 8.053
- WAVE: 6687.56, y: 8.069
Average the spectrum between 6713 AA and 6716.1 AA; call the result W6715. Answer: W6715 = 6.92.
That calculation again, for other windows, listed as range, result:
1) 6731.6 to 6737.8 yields 8.69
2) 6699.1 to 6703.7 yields 6.66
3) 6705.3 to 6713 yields 6.6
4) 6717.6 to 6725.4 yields 8.1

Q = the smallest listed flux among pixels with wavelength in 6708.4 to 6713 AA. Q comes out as 6.58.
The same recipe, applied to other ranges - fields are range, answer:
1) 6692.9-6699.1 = 6.955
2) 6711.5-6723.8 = 6.711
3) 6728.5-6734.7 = 8.724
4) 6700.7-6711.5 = 6.52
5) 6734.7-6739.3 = 8.598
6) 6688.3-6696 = 7.419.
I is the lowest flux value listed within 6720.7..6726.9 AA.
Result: 8.128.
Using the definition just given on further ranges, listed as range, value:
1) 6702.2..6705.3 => 6.522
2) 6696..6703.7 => 6.56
